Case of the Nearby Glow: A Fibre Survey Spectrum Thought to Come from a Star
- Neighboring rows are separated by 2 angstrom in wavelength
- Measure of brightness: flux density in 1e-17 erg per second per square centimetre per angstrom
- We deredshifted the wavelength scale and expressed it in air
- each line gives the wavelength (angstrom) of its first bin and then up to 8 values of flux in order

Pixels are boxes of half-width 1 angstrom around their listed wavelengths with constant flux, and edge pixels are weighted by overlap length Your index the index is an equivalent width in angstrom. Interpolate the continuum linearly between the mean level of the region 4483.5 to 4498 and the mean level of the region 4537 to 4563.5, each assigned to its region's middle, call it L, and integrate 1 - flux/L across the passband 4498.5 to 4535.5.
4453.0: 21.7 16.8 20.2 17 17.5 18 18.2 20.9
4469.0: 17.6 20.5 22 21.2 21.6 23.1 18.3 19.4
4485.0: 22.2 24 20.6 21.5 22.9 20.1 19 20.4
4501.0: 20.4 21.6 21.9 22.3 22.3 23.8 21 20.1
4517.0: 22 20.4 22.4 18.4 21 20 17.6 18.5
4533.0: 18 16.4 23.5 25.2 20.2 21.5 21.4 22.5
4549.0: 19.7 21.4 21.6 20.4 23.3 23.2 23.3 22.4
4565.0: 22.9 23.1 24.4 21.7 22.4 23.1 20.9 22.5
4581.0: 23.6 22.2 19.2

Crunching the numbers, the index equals 2.0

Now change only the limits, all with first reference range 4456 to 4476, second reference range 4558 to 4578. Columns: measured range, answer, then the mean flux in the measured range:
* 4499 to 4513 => -0.8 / 21.9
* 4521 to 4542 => 1.5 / 20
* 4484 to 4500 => -0.9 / 21.3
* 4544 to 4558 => 0.4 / 21.5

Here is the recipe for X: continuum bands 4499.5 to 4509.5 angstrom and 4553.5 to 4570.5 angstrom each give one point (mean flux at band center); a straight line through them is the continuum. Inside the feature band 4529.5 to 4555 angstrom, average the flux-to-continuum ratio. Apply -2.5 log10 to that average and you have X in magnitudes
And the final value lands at 0.08 mag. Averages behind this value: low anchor 21.6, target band 20.7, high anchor 22.8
